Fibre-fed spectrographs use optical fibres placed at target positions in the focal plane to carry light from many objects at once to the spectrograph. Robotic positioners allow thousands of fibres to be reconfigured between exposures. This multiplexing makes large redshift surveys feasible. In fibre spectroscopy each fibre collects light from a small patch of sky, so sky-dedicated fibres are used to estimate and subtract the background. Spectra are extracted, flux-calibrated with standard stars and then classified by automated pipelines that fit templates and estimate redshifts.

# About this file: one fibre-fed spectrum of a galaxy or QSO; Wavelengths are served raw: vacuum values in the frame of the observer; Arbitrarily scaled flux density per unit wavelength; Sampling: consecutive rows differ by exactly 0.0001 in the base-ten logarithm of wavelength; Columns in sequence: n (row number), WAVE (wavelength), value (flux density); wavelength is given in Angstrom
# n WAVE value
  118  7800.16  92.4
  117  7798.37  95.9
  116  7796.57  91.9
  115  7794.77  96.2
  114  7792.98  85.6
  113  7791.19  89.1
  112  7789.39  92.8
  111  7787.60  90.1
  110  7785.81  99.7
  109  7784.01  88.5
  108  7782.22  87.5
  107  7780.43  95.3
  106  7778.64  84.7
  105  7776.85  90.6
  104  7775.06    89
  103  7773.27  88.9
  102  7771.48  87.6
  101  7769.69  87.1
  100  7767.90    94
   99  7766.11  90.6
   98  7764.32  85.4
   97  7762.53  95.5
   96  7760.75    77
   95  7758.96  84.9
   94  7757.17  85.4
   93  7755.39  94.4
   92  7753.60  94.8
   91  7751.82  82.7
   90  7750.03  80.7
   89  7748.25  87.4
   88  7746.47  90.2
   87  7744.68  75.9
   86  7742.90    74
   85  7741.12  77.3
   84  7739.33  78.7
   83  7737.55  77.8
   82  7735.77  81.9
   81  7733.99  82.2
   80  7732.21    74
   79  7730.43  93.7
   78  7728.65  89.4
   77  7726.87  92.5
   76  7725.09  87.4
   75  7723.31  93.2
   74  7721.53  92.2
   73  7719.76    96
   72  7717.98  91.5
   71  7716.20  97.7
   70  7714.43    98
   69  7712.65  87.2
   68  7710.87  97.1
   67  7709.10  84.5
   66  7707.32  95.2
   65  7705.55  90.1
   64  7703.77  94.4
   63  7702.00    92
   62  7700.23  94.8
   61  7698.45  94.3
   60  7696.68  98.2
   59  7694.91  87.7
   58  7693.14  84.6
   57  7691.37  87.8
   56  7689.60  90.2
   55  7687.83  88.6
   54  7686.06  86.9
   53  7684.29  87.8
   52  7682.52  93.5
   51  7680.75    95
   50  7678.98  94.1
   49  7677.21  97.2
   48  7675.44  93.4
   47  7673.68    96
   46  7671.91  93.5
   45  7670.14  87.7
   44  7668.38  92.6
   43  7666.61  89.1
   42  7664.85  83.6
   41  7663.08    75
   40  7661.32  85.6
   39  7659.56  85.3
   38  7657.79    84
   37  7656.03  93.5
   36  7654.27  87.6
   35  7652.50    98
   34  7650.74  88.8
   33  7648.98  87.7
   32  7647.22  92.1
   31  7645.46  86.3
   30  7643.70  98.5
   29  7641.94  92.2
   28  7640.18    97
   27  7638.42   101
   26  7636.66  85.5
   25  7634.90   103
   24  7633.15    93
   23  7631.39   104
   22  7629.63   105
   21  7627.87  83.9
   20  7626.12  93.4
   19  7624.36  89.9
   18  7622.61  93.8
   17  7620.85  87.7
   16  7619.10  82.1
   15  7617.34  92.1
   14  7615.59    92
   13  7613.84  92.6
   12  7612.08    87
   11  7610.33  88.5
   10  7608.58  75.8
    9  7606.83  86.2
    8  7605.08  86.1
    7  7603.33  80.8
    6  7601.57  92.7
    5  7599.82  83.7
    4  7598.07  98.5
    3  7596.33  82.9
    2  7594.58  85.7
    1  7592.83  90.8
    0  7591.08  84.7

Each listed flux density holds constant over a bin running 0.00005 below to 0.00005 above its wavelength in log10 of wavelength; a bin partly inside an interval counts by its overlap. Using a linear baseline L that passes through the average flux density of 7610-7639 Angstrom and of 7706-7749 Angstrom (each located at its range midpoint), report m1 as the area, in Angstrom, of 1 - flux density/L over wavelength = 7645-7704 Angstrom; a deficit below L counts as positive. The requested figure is -0.1 Angstrom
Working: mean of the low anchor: 92.6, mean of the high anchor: 87.3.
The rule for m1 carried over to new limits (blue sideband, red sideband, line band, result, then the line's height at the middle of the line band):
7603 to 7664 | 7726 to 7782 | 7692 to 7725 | -1.88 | 87.6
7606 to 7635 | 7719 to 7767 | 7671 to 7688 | -0.84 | 88.4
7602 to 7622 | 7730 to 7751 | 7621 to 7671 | -3.60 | 85.1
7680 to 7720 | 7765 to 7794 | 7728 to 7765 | 2.79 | 90.8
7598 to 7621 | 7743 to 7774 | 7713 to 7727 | -1.04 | 86.9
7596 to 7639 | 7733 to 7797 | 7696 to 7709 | -0.73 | 88.5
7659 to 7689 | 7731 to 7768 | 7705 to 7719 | -0.96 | 86.8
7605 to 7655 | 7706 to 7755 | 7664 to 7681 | -0.46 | 89.7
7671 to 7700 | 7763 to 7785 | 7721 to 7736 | 0.51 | 90.6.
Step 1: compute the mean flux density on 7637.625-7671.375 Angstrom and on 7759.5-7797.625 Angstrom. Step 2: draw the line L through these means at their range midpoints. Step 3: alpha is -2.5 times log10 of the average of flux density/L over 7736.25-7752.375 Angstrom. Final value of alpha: 0.12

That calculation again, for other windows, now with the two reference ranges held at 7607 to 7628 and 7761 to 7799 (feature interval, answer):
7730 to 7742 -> 0.123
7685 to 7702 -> -0.013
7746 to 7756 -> 0.024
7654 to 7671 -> 0.032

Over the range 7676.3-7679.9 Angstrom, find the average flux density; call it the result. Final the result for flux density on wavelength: 95.5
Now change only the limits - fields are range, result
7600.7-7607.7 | 86.4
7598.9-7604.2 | 85.7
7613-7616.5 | 92.5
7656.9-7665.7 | 82.7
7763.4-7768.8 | 89.9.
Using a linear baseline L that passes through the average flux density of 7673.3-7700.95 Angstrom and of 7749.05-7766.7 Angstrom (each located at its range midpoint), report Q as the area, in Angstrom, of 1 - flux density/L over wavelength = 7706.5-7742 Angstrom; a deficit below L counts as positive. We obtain 0.4 Angstrom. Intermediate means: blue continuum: 91.8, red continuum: 87.1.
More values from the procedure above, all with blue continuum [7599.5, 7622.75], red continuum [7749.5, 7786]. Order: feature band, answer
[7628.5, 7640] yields -1.4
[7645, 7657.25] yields -0.4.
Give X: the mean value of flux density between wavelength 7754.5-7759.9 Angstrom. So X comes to 88.1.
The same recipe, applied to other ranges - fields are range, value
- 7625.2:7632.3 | 96.4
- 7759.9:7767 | 87.2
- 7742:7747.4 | 80.1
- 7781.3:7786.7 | 91.8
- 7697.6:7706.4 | 93.1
